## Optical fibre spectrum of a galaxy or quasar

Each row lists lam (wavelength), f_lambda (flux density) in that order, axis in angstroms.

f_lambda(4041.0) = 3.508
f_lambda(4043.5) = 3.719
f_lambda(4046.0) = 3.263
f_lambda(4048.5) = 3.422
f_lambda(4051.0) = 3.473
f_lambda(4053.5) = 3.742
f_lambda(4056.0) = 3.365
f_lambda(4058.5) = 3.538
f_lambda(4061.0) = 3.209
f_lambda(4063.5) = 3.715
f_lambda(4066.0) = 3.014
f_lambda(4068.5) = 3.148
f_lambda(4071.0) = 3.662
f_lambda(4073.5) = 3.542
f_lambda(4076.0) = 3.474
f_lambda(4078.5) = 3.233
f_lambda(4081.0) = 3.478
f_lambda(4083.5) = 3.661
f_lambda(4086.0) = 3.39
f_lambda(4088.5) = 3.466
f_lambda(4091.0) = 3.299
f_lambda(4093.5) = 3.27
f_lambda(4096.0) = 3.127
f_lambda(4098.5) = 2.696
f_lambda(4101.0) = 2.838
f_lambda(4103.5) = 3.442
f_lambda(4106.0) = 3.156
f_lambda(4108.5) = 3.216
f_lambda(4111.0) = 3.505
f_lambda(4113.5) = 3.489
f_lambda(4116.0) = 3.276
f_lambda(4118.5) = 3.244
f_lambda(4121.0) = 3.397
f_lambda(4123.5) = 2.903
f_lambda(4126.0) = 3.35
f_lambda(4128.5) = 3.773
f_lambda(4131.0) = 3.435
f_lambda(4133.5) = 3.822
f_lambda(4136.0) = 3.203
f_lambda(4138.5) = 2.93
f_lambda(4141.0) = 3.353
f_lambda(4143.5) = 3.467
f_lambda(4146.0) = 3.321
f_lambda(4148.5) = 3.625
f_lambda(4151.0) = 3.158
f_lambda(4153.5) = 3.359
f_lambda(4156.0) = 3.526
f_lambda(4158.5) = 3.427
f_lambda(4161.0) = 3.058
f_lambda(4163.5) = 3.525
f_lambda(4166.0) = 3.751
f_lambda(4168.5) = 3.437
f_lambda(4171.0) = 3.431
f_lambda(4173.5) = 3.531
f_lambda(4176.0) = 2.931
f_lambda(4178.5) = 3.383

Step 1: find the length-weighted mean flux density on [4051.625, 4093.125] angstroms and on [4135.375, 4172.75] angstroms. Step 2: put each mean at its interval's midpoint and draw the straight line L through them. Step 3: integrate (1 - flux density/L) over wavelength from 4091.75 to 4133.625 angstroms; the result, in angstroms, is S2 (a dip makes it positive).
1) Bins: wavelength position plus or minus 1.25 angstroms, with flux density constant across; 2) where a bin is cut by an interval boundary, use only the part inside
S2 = 1.6 angstroms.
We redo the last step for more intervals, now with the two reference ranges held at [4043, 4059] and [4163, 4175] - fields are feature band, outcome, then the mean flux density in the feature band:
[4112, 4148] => 1.6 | 3.36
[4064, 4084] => 0.5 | 3.4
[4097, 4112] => 1.6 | 3.14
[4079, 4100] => 1.3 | 3.29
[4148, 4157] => 0.3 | 3.4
